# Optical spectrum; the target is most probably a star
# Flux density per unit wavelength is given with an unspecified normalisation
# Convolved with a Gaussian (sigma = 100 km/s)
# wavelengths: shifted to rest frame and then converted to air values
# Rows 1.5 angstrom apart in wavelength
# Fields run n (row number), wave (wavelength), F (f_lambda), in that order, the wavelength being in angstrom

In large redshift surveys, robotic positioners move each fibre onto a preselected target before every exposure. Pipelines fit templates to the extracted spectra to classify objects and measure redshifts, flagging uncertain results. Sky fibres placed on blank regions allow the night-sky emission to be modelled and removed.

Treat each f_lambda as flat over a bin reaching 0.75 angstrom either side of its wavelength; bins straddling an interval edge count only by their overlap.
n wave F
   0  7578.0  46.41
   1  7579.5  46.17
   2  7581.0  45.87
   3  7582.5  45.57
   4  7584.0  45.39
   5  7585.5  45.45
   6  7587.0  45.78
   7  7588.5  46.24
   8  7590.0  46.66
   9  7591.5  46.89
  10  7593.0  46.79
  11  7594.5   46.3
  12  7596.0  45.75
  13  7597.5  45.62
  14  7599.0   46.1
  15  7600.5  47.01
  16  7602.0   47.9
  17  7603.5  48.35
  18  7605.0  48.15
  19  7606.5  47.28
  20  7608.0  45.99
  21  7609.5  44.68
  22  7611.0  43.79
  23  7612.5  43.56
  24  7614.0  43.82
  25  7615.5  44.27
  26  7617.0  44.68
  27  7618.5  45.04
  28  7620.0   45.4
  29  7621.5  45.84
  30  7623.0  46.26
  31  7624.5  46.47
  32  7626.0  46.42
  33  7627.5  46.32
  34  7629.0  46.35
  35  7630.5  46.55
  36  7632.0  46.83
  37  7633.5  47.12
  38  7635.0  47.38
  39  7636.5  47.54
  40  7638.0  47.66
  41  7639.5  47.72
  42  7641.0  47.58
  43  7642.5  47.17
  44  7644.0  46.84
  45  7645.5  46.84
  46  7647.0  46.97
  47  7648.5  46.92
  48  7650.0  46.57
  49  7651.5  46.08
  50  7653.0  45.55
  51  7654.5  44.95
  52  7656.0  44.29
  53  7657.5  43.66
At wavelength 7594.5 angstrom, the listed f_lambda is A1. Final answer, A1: 46.3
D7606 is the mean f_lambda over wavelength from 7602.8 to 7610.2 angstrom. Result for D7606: 46.9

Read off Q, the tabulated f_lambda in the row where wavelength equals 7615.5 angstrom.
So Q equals 44.27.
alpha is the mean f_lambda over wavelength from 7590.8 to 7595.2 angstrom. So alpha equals 46.7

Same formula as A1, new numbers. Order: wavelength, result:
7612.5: 43.56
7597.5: 45.62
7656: 44.29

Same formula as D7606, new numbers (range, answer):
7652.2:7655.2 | 45.3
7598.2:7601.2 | 46.5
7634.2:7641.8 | 47.6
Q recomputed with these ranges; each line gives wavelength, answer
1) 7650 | 46.57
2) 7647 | 46.97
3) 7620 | 45.4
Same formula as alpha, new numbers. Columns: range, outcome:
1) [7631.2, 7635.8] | 47.1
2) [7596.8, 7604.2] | 47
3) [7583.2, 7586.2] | 45.4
